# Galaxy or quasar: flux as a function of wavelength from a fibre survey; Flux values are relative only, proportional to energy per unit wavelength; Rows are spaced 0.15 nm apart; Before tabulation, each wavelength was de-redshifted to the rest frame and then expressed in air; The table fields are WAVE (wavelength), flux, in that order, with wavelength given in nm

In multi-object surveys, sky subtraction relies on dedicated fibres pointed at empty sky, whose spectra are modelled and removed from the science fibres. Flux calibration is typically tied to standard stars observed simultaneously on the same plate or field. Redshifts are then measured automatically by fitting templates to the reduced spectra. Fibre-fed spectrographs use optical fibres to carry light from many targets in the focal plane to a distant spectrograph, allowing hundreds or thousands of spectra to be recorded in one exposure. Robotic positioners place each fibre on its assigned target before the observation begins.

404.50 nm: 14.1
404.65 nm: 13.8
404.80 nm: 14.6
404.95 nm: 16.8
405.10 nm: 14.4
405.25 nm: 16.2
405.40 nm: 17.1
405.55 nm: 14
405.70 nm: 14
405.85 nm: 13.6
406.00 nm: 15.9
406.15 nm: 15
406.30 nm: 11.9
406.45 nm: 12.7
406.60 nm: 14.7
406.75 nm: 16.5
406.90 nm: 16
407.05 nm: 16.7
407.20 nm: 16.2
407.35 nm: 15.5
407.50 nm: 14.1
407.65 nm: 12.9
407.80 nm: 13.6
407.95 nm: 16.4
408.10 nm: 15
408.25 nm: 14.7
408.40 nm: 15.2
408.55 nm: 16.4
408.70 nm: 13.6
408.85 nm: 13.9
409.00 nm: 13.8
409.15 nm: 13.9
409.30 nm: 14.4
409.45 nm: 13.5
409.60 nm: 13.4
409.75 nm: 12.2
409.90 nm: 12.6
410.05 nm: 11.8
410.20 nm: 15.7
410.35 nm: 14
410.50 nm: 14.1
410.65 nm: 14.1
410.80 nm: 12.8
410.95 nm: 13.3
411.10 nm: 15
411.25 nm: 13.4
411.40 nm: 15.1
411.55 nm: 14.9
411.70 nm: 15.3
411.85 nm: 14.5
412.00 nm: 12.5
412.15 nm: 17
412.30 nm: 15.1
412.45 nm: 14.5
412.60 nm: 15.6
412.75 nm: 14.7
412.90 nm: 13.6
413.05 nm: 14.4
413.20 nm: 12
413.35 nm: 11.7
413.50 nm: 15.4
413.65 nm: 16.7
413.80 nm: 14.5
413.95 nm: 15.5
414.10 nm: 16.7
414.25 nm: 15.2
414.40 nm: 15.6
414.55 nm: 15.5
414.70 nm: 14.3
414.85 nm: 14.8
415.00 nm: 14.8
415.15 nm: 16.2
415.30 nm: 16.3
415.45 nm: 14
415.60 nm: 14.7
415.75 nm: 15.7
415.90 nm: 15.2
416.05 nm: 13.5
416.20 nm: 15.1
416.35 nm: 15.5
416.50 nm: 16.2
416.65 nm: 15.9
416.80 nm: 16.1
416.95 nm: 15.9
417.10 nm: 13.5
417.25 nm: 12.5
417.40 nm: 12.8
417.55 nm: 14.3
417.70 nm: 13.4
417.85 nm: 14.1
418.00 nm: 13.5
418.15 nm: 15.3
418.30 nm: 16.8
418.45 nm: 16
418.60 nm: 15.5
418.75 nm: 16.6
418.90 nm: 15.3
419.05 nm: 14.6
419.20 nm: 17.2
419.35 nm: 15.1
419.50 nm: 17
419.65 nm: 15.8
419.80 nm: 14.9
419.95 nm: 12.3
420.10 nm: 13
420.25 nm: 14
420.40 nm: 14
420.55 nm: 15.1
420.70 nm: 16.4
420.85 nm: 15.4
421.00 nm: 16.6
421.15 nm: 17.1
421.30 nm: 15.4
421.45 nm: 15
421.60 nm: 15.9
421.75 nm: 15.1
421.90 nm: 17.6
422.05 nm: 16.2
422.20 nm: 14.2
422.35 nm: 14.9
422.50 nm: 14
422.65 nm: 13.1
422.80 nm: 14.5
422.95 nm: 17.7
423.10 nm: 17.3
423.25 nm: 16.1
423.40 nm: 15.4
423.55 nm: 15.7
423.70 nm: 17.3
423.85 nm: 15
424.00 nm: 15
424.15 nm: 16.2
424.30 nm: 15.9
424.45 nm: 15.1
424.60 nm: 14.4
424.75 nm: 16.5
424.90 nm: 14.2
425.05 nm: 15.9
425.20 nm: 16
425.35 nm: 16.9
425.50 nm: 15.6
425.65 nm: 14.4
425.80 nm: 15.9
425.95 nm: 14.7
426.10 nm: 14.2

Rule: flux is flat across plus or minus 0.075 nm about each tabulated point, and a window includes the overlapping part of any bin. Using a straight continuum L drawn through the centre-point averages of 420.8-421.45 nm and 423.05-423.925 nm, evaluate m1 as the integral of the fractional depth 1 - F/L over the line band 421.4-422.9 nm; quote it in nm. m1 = 0.09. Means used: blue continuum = 16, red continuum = 16.1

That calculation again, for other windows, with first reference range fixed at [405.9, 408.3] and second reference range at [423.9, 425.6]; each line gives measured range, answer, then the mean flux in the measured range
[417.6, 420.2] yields 0.047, 15.1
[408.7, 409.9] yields 0.114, 13.5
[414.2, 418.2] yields 0.111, 14.8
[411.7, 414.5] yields 0.064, 14.8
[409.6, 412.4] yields 0.177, 14.1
